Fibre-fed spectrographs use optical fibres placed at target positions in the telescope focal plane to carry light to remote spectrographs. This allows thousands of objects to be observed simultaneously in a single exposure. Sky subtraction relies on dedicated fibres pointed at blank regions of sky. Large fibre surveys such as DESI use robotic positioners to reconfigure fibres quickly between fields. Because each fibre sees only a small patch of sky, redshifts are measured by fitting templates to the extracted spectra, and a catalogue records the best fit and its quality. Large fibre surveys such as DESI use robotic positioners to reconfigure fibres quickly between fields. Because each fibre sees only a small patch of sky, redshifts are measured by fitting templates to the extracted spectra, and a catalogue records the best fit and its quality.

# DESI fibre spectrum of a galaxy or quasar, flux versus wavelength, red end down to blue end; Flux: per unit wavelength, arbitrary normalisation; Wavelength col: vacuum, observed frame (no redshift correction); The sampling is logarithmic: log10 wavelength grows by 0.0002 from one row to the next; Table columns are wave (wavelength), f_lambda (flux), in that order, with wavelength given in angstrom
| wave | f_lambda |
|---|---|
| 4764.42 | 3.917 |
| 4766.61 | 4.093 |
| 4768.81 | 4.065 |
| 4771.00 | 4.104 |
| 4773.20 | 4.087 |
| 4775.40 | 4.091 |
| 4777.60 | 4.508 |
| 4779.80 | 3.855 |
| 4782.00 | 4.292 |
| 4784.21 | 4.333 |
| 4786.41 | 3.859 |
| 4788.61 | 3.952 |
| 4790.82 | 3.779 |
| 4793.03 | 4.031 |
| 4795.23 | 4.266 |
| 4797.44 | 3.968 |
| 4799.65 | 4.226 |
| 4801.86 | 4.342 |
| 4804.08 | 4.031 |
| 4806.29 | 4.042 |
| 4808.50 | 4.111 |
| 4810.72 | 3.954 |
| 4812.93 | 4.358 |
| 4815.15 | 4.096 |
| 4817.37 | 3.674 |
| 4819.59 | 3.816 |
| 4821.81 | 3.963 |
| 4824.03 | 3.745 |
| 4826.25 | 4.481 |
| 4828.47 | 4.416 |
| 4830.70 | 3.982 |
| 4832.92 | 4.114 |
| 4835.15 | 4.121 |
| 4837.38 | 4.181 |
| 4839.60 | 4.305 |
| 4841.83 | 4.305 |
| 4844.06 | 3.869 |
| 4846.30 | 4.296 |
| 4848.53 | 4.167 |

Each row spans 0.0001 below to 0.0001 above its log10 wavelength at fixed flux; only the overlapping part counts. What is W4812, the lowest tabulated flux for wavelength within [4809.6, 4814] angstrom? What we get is 3.954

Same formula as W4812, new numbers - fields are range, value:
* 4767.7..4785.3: 3.855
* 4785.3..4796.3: 3.779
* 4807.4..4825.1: 3.674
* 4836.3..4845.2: 3.869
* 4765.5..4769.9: 4.065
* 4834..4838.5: 4.121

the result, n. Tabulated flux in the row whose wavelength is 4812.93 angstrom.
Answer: 4.358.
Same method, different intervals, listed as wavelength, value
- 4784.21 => 4.333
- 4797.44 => 3.968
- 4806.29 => 4.042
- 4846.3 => 4.296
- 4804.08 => 4.031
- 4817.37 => 3.674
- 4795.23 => 4.266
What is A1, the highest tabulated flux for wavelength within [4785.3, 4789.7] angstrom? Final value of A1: 3.952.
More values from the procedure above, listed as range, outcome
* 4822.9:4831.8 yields 4.481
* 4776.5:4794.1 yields 4.508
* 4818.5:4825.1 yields 3.963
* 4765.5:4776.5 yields 4.104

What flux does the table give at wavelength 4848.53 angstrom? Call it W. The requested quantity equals 4.167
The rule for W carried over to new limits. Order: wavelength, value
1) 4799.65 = 4.226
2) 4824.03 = 3.745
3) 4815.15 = 4.096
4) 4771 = 4.104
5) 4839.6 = 4.305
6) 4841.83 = 4.305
